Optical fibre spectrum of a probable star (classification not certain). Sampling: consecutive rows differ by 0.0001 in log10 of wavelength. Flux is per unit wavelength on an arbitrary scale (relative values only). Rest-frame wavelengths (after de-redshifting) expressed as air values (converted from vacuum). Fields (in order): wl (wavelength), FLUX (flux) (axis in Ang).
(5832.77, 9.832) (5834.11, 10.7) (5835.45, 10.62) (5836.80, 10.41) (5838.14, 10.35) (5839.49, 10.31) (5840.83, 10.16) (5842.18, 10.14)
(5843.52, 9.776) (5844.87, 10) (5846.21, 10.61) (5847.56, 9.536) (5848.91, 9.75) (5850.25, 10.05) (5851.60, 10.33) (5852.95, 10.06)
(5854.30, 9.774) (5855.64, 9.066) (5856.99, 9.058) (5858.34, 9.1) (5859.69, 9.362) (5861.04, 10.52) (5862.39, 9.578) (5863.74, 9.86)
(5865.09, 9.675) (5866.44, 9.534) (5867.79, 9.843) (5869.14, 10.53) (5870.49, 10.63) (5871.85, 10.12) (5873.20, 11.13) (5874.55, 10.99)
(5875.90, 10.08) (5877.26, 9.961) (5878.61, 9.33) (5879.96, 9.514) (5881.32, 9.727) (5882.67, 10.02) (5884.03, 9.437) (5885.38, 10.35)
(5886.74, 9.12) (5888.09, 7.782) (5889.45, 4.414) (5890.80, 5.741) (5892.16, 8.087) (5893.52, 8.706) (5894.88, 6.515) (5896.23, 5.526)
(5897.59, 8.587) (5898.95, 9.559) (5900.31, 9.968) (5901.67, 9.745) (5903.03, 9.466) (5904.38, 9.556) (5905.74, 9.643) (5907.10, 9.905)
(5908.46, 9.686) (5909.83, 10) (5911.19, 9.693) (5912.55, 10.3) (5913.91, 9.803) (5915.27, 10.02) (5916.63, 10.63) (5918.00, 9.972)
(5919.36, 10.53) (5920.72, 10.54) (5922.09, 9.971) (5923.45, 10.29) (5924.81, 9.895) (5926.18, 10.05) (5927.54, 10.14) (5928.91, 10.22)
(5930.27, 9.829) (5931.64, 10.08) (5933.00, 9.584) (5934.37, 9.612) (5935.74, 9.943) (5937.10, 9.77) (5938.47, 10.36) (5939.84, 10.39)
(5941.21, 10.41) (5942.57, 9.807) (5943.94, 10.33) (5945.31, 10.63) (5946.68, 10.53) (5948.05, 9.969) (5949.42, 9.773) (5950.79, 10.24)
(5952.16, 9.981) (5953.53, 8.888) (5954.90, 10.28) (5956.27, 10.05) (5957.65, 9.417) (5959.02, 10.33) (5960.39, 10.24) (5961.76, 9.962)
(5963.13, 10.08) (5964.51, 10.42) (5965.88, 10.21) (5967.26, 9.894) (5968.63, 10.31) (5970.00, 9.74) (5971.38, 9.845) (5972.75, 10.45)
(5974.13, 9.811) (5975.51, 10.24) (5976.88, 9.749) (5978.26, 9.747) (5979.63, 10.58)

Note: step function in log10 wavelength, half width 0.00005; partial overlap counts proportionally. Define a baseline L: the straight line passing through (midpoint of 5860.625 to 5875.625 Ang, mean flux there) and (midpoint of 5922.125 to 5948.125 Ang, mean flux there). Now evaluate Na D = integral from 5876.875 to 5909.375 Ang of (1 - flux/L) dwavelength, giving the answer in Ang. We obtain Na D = 4.5 Ang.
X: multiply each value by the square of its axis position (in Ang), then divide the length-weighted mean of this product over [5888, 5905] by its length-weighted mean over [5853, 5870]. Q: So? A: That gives 0.83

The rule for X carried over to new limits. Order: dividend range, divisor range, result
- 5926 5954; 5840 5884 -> 1.04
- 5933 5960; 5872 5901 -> 1.16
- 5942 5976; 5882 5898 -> 1.31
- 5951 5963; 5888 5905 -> 1.27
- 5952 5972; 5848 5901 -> 1.11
